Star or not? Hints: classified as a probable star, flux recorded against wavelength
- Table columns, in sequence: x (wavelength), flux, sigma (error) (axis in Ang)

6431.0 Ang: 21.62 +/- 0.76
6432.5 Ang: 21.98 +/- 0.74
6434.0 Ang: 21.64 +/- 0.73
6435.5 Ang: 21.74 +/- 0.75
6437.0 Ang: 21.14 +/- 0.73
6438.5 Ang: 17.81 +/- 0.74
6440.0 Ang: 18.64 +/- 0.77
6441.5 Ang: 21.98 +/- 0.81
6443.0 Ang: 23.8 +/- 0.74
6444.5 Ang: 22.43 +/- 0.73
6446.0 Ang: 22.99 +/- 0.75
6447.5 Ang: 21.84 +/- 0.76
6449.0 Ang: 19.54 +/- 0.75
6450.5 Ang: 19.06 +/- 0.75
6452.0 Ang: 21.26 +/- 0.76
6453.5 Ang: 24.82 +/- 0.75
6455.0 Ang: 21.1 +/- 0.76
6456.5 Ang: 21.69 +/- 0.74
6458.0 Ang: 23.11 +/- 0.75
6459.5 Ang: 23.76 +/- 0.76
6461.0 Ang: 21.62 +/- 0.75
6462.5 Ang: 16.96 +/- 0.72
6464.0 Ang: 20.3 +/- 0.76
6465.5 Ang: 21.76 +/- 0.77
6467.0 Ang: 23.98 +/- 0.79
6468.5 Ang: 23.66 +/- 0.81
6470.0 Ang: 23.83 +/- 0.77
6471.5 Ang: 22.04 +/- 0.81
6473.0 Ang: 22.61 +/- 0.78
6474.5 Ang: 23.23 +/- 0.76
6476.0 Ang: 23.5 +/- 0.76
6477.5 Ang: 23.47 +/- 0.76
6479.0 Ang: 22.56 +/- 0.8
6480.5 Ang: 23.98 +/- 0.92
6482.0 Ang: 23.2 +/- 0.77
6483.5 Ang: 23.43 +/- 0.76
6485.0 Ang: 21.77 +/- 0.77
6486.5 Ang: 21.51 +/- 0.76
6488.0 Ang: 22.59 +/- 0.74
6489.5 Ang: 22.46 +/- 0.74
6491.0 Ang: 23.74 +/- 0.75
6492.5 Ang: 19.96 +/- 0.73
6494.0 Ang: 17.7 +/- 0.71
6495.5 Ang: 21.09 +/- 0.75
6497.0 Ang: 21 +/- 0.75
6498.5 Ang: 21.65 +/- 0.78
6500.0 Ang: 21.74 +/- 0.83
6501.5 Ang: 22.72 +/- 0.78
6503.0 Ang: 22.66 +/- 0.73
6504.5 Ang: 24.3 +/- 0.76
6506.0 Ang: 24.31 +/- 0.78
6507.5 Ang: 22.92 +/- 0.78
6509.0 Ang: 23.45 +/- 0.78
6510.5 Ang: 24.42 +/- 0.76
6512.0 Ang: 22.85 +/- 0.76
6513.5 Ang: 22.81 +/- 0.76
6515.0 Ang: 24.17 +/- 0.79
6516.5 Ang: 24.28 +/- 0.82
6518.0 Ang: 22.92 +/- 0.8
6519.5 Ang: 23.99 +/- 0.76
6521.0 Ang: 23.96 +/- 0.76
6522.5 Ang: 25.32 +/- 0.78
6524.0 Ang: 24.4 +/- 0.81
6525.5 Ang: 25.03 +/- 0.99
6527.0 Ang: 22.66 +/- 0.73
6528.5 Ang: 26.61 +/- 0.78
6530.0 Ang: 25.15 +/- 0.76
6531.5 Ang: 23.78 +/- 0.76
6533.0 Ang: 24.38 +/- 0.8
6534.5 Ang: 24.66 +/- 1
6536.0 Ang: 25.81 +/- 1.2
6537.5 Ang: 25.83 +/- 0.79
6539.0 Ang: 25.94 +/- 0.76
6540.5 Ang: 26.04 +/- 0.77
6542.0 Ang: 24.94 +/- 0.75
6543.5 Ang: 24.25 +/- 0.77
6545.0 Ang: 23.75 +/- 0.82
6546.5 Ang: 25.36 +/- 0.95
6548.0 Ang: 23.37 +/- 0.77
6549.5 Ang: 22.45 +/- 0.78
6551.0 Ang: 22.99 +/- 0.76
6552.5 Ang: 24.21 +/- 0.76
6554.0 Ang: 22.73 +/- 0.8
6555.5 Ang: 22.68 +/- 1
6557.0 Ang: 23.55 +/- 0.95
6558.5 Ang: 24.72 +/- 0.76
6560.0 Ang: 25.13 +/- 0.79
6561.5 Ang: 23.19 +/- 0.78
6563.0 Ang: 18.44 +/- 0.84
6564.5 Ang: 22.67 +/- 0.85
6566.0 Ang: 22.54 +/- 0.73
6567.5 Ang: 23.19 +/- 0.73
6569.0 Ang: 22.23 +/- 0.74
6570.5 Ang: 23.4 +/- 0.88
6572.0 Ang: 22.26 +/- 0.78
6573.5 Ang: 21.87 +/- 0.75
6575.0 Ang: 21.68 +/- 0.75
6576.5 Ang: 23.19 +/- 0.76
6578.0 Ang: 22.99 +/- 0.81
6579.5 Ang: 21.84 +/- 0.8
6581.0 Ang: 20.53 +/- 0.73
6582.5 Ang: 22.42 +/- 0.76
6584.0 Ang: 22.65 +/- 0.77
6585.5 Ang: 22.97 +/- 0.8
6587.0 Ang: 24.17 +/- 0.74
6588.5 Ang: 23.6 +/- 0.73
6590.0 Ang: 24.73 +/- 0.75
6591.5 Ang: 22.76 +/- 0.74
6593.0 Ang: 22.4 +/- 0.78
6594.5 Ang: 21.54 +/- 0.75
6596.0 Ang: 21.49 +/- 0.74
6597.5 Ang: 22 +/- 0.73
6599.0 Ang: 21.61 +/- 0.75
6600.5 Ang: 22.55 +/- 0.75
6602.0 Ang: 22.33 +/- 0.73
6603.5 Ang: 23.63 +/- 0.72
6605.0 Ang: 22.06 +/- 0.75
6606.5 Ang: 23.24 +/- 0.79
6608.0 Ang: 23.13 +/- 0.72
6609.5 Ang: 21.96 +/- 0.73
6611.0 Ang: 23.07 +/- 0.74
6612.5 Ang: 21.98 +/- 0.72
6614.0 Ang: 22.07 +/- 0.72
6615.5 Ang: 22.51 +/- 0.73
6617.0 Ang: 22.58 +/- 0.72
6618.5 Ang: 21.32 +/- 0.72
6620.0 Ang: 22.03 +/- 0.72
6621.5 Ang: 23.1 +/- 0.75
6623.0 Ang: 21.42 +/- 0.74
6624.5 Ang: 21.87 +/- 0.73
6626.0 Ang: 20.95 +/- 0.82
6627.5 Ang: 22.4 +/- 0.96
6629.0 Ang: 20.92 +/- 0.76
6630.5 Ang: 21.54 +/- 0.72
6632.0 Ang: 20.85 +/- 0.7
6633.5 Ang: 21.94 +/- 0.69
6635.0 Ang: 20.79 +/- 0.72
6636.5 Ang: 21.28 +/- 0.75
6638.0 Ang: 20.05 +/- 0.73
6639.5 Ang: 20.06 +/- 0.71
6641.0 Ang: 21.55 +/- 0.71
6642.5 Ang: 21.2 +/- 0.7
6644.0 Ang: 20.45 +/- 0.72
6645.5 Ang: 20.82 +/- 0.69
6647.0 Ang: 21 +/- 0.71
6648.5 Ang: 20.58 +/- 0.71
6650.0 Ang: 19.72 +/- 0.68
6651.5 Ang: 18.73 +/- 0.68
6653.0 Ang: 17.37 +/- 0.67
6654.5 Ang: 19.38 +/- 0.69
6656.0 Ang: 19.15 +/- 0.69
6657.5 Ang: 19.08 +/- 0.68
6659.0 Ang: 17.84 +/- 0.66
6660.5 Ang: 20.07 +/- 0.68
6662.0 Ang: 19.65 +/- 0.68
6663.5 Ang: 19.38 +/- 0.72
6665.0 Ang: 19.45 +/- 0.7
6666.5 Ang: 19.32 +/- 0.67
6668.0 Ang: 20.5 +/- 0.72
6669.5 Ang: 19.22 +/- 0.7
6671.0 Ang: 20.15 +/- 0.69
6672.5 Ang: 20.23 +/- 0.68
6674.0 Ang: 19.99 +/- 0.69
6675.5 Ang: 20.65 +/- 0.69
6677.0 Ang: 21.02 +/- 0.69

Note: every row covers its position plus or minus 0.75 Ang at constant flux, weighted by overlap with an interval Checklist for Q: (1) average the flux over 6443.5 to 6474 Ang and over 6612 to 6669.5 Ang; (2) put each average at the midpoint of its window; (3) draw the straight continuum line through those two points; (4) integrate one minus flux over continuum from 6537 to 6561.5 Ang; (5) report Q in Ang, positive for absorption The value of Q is -3.3 Ang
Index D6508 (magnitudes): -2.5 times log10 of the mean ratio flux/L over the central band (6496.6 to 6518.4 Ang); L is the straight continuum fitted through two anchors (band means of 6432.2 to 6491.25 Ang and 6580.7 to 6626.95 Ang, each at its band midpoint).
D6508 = -0.05 mag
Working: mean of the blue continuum 22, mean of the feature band 23.1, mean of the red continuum 22.4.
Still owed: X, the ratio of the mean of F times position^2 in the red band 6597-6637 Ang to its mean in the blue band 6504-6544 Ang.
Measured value 0.93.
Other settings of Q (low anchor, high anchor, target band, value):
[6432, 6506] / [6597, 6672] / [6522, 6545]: -3.57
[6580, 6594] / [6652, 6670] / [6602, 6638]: -1.29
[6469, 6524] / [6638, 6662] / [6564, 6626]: -4.64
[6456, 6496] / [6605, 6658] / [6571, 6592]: -1.17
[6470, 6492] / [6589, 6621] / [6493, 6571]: -2.90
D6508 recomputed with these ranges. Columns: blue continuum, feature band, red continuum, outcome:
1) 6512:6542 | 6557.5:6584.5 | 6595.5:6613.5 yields 0.04 mag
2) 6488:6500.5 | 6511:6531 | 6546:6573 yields -0.10 mag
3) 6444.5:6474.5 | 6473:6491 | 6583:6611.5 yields -0.04 mag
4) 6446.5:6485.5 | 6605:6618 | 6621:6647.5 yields -0.06 mag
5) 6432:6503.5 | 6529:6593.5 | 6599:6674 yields -0.10 mag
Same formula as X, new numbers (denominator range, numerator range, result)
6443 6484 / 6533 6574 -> 1.09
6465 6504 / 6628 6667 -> 0.94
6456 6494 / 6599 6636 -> 1.03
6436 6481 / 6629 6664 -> 0.97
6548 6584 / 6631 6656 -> 0.92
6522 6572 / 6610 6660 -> 0.90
